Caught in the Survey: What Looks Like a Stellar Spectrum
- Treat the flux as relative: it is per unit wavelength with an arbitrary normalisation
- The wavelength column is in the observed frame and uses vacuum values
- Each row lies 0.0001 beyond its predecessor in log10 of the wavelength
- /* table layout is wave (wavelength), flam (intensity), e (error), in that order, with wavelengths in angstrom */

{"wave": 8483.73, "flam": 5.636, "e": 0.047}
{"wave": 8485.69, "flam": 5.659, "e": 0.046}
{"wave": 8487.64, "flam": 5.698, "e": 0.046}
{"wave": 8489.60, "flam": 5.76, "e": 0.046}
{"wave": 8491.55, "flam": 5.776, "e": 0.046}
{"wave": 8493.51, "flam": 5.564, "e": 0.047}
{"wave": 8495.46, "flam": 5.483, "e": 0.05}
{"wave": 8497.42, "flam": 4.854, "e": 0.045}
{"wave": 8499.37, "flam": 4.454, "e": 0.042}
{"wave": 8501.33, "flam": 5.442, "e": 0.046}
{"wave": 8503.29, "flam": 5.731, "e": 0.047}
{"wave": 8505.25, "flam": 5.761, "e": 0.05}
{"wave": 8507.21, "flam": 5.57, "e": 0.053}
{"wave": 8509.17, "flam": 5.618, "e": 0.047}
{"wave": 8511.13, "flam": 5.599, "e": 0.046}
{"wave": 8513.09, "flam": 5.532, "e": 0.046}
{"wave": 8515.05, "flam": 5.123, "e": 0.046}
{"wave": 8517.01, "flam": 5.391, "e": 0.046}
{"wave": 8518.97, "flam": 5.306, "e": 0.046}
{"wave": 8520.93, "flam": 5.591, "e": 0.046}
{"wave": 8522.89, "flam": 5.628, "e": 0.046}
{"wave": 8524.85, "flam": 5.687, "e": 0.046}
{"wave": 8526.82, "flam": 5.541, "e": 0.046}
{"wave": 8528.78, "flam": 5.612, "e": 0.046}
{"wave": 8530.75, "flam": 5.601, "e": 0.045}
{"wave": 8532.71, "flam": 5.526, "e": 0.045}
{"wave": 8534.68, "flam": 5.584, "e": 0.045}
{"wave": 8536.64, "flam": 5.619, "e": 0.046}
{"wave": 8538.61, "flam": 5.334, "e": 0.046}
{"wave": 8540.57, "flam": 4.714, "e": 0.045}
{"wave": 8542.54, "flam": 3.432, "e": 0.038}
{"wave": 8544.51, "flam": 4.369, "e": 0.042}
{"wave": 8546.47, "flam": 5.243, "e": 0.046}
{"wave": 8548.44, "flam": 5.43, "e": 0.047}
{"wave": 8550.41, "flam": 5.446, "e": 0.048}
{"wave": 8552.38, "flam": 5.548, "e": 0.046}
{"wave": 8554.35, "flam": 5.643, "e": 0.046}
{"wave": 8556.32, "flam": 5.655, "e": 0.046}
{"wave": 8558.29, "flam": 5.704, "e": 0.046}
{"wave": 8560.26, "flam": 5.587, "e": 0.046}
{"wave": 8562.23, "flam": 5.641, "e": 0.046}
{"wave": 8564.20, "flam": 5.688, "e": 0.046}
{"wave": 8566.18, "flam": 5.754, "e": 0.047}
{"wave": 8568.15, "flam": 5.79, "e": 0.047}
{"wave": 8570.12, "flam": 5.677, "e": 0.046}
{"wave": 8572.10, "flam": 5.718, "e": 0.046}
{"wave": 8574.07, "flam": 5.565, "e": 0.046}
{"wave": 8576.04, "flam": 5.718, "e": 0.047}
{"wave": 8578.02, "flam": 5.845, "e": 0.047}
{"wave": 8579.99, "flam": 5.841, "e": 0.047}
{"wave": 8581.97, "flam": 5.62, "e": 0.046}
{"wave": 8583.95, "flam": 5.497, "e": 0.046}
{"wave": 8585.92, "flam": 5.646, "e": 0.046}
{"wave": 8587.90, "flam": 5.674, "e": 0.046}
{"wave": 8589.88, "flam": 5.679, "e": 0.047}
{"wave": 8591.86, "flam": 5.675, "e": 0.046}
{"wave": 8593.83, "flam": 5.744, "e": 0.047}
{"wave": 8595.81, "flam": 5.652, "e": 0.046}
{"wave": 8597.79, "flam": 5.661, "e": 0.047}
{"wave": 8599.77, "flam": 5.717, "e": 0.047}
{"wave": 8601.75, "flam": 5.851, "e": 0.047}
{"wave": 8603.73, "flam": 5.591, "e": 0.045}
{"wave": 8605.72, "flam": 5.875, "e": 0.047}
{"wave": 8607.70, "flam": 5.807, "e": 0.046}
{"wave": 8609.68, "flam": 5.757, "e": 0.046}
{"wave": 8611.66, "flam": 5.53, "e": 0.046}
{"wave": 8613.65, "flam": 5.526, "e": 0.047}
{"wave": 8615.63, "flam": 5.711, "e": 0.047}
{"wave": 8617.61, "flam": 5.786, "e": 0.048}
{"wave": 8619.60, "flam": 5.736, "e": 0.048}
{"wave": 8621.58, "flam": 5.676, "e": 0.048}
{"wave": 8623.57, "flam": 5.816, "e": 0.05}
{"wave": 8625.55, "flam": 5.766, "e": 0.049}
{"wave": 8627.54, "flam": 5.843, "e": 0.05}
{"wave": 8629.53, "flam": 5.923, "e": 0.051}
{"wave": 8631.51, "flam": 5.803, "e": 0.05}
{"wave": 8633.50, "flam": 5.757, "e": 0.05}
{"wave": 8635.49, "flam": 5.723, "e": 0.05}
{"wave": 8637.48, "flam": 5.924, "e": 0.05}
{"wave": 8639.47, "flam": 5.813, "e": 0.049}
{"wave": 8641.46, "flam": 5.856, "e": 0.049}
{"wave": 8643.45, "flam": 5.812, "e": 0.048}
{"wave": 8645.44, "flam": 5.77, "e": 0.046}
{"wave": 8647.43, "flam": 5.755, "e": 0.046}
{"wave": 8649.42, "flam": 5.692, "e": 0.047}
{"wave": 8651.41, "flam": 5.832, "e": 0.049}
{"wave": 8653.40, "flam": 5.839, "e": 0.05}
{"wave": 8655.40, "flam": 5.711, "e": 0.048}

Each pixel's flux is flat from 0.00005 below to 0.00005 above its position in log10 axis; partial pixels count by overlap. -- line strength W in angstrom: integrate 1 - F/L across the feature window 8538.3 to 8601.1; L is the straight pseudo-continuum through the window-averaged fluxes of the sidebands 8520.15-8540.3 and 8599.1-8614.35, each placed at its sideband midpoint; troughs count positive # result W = 1.4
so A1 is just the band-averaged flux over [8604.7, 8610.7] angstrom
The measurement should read 5.81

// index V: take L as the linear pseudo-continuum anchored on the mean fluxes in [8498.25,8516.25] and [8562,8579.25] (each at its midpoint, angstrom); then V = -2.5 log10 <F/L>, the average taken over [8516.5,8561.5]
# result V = 0.04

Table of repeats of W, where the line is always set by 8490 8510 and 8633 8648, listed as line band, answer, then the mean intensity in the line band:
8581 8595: 0.0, 5.65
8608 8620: 0.1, 5.68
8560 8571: -0.2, 5.7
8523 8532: -0.2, 5.61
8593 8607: -0.1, 5.73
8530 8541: 0.2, 5.43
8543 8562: 0.7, 5.36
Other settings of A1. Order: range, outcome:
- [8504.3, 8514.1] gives 5.61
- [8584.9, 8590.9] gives 5.67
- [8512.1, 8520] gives 5.34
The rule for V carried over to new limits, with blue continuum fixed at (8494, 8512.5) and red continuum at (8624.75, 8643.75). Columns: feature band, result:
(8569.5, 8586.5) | -0.01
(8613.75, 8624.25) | 0.01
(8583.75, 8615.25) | 0.00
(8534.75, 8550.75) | 0.12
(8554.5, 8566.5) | -0.02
